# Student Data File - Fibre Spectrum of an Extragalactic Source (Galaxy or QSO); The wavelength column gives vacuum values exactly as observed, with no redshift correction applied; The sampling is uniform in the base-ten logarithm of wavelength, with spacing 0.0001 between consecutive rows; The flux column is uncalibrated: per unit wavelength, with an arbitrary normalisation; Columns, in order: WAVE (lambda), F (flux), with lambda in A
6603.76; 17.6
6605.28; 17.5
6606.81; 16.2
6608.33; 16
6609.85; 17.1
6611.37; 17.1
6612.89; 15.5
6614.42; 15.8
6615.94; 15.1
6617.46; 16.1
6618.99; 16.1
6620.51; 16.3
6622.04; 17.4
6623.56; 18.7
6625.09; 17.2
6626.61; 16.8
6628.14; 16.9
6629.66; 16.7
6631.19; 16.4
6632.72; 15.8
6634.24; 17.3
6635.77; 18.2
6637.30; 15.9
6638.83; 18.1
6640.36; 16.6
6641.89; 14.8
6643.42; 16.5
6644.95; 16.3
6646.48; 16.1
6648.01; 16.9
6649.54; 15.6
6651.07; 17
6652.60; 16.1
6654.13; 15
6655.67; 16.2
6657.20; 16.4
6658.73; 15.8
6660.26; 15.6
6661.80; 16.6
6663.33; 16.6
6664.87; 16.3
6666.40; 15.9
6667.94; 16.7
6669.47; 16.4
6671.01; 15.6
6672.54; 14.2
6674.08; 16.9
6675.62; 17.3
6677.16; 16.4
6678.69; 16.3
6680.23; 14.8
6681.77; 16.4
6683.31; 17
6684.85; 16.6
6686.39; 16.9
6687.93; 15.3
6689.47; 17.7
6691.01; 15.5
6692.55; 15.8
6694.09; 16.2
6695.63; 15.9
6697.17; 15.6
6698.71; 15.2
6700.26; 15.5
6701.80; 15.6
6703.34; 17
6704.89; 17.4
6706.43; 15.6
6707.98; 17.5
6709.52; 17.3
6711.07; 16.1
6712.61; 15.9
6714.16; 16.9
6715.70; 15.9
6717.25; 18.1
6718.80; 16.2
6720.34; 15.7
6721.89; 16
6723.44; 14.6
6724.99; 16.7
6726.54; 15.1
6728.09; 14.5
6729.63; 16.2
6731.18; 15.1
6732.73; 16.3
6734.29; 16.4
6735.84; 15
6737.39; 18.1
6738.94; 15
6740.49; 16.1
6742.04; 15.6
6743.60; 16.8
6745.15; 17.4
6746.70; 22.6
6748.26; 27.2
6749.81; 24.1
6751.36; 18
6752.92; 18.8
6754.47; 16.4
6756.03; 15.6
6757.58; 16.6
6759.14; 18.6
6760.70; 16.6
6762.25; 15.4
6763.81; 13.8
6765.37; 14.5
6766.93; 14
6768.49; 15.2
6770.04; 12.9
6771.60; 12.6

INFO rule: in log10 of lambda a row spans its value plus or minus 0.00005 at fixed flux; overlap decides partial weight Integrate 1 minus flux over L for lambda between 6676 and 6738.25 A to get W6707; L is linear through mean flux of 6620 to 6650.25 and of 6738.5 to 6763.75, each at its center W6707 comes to 4.99 A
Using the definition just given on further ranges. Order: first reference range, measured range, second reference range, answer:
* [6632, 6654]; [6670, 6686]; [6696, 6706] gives 0.03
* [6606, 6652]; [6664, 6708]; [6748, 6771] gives 1.43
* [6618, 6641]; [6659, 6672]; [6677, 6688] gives 0.25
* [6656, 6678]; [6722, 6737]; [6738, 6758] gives 1.96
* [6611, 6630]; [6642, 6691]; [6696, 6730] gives 0.43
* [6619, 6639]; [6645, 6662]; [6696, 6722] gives 0.69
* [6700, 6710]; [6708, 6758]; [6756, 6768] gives -3.05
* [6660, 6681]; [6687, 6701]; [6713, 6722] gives 0.37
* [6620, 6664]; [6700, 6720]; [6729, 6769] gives 0.45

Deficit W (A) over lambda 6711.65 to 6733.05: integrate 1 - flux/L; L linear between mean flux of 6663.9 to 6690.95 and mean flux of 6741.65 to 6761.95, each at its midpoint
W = 2.2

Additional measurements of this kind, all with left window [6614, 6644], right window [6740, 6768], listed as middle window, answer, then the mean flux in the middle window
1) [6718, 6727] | 0.9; 15.7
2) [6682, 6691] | 0.3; 16.6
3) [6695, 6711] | 0.9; 16.3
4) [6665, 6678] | 0.6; 16.2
